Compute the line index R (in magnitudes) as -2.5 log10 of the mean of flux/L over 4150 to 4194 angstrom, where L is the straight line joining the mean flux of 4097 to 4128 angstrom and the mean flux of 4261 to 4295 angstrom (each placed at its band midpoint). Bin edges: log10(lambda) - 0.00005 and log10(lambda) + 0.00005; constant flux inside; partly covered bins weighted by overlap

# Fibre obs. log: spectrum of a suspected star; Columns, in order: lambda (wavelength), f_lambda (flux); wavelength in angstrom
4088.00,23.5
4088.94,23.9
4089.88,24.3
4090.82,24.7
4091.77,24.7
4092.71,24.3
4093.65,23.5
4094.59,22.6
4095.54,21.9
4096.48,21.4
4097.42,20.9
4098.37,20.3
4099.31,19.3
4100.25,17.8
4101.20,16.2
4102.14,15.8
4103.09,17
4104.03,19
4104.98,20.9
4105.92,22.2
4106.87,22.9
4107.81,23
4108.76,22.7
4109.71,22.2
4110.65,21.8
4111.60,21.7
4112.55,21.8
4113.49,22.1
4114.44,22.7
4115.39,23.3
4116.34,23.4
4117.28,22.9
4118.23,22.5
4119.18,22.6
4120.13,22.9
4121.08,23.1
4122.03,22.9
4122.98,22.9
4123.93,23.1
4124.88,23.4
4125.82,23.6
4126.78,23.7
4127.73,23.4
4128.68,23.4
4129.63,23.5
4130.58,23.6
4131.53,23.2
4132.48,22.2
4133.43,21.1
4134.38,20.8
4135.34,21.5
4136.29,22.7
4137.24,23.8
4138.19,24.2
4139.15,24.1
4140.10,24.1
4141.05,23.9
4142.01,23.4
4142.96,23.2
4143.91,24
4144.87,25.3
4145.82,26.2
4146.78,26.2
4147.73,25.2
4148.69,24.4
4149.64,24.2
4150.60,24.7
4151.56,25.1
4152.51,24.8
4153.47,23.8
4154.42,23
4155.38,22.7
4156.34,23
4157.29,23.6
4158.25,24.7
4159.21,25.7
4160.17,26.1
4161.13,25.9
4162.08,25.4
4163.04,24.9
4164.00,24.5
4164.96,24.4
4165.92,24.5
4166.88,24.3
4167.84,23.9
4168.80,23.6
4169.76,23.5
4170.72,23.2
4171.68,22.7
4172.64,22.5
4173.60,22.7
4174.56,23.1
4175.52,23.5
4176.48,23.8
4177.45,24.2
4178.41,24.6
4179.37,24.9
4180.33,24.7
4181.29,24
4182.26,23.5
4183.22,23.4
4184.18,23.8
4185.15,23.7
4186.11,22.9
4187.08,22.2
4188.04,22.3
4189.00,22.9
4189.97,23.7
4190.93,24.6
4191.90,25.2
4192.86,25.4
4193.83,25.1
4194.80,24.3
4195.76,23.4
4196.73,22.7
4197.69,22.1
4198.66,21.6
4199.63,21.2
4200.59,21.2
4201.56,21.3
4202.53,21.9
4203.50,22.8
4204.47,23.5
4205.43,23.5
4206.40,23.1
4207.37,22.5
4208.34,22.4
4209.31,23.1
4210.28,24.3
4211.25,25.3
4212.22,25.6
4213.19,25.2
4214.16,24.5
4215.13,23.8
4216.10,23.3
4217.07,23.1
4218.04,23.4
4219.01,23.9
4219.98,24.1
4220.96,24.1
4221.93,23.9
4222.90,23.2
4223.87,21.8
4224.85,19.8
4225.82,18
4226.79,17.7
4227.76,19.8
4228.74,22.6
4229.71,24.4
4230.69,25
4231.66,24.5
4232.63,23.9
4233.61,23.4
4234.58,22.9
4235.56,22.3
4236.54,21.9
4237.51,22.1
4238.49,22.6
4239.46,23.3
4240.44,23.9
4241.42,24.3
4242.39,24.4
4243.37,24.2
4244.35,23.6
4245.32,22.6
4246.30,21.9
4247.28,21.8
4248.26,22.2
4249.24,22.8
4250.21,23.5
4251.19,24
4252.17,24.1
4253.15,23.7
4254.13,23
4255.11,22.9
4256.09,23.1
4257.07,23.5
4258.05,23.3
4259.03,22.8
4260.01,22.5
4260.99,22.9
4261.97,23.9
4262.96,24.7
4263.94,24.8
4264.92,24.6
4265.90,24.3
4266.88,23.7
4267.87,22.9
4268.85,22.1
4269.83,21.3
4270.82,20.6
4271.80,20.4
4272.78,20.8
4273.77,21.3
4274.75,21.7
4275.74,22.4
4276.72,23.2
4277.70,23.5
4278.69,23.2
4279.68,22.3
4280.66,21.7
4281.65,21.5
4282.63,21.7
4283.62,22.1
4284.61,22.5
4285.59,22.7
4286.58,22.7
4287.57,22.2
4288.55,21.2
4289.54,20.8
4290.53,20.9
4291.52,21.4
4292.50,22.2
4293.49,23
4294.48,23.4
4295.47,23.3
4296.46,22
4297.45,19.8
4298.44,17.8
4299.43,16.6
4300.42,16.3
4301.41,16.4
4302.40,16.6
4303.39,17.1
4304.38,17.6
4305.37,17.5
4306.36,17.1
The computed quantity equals -0.10 mag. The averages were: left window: 21.6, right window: 22.4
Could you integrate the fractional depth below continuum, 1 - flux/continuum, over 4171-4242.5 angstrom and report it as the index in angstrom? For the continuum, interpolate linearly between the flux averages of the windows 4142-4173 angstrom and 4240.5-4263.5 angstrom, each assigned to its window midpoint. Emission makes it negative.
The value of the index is 1.85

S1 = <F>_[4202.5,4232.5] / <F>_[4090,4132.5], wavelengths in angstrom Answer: 1.04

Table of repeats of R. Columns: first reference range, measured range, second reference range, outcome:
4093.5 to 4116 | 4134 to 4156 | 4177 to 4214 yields -0.09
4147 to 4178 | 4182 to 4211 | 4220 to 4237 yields 0.00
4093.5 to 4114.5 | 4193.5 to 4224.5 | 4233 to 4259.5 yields -0.04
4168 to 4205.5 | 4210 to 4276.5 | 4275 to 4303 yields -0.04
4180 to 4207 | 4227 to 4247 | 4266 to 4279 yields -0.02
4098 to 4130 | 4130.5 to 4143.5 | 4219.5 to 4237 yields -0.05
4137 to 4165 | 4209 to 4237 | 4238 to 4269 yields 0.03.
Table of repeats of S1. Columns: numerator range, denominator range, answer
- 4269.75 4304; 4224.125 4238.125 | 0.96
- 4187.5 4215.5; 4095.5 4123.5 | 1.10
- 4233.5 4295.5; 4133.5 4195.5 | 0.95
